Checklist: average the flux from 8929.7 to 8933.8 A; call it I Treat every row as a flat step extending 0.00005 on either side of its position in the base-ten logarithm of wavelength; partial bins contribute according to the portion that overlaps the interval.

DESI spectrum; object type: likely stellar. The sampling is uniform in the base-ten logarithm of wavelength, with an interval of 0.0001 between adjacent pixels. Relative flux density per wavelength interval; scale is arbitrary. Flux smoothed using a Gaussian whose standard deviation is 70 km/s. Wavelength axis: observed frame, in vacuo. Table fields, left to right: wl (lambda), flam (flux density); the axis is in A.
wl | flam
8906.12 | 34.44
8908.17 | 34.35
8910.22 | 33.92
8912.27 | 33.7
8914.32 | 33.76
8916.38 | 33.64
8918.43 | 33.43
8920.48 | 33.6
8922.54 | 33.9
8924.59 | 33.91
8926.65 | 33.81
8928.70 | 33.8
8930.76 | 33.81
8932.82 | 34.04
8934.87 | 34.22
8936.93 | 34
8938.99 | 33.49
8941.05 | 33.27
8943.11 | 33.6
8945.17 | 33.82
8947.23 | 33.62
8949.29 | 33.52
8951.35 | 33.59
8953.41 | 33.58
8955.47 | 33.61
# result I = 33.9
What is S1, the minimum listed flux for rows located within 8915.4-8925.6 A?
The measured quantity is 33.43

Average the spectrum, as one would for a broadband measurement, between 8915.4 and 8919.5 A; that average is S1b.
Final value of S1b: 33.6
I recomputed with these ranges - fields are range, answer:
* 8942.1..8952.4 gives 33.6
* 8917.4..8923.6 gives 33.7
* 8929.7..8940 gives 33.9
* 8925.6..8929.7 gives 33.8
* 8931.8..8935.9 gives 34.2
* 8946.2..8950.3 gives 33.6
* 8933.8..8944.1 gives 33.7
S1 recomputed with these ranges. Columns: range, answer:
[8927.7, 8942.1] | 33.27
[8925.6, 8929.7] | 33.8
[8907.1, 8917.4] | 33.64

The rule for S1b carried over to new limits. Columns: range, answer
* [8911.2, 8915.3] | 33.8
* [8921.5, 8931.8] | 33.8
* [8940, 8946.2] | 33.5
